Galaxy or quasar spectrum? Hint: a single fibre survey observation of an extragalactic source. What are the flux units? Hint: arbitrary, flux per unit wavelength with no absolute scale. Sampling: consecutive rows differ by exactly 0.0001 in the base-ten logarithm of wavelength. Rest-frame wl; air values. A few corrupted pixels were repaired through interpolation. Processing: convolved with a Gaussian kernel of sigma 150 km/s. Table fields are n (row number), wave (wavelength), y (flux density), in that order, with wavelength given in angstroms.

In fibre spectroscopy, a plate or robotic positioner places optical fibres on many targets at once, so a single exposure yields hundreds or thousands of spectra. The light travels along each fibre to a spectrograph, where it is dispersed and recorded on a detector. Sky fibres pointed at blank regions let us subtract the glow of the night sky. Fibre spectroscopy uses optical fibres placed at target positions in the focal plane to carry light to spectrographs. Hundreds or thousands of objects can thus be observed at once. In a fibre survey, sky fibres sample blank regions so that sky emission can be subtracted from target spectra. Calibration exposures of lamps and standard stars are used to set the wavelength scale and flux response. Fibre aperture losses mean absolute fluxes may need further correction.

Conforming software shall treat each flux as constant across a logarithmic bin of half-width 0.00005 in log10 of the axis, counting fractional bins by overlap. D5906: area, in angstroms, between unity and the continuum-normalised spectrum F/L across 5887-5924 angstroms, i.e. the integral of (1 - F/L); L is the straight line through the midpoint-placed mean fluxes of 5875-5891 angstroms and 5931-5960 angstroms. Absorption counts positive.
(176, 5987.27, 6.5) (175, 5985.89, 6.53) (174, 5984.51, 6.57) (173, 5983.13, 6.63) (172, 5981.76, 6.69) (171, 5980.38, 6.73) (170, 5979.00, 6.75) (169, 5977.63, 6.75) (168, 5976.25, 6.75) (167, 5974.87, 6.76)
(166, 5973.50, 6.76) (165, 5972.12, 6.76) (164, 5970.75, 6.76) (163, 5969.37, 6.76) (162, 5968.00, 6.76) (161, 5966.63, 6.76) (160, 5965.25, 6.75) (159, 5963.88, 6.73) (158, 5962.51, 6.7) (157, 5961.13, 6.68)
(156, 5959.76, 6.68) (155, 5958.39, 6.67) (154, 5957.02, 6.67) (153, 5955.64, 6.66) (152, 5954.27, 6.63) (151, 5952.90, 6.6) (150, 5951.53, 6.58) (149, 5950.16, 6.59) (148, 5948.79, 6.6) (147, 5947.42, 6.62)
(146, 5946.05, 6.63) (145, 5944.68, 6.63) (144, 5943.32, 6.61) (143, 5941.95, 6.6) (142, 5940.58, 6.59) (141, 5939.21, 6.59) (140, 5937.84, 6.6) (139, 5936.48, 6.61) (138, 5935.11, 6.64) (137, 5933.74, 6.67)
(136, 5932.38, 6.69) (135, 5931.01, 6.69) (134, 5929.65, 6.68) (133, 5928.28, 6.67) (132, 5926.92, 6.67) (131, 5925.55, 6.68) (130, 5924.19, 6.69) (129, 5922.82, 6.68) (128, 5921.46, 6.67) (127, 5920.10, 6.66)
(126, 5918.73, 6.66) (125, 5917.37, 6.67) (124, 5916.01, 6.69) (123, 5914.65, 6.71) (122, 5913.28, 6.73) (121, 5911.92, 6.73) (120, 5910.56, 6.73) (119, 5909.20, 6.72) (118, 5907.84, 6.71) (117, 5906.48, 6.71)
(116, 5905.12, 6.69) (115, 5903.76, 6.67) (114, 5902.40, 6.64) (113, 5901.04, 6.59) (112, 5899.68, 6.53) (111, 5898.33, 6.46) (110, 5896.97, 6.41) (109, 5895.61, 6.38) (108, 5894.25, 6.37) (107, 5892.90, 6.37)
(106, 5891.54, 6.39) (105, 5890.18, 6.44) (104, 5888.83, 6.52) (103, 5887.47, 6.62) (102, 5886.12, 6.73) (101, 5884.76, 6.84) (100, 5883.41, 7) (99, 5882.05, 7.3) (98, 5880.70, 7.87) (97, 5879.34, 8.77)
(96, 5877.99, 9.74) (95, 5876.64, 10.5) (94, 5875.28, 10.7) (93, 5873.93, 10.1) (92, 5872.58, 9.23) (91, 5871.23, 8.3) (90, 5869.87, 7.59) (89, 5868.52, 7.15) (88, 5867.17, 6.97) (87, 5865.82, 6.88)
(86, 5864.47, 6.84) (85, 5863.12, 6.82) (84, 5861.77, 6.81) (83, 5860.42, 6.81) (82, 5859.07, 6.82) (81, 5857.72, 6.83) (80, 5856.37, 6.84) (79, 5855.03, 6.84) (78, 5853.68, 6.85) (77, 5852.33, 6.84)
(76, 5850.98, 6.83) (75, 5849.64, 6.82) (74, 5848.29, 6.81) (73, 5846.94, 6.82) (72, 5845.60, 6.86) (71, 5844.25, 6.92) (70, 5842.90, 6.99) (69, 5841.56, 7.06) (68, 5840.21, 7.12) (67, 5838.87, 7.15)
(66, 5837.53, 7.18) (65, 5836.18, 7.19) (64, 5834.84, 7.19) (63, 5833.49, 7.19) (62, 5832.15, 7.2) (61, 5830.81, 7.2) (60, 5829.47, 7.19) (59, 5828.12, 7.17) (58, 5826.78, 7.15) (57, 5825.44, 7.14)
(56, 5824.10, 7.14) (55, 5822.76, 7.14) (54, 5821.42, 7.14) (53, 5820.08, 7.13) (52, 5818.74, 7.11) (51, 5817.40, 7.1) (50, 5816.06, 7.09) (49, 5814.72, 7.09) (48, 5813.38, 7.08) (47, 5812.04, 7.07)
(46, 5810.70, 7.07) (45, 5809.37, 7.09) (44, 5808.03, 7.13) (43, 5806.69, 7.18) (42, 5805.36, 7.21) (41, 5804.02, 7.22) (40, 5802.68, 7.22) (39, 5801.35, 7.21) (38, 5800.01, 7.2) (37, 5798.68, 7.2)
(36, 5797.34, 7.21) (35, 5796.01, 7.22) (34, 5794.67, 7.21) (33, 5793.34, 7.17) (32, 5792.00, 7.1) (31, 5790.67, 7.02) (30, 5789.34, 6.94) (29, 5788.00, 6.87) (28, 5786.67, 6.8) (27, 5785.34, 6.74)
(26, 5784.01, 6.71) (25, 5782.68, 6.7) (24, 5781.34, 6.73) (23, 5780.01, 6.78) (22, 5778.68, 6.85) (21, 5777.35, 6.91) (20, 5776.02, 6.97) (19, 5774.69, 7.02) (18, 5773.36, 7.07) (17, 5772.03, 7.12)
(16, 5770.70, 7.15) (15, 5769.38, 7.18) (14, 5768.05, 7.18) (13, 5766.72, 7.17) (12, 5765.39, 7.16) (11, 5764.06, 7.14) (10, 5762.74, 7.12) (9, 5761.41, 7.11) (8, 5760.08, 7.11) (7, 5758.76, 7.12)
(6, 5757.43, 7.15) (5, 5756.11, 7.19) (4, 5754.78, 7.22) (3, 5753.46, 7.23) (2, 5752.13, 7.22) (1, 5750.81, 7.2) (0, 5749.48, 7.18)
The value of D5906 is 4.0 angstroms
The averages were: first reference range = 7.83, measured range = 6.6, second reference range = 6.63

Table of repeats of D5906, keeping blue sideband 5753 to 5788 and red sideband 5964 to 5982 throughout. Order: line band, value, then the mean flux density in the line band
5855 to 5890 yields -4.0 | 7.67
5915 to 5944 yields 0.7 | 6.65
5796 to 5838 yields -1.2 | 7.16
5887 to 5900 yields 0.8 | 6.45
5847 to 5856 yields 0.1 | 6.83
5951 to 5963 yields 0.2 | 6.65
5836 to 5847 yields -0.2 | 7.04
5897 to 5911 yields 0.4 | 6.63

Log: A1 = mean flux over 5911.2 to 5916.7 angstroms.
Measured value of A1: 6.71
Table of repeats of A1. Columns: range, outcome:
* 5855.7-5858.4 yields 6.84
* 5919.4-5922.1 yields 6.66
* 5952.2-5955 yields 6.62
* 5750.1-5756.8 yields 7.21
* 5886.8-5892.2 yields 6.49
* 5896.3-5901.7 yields 6.5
